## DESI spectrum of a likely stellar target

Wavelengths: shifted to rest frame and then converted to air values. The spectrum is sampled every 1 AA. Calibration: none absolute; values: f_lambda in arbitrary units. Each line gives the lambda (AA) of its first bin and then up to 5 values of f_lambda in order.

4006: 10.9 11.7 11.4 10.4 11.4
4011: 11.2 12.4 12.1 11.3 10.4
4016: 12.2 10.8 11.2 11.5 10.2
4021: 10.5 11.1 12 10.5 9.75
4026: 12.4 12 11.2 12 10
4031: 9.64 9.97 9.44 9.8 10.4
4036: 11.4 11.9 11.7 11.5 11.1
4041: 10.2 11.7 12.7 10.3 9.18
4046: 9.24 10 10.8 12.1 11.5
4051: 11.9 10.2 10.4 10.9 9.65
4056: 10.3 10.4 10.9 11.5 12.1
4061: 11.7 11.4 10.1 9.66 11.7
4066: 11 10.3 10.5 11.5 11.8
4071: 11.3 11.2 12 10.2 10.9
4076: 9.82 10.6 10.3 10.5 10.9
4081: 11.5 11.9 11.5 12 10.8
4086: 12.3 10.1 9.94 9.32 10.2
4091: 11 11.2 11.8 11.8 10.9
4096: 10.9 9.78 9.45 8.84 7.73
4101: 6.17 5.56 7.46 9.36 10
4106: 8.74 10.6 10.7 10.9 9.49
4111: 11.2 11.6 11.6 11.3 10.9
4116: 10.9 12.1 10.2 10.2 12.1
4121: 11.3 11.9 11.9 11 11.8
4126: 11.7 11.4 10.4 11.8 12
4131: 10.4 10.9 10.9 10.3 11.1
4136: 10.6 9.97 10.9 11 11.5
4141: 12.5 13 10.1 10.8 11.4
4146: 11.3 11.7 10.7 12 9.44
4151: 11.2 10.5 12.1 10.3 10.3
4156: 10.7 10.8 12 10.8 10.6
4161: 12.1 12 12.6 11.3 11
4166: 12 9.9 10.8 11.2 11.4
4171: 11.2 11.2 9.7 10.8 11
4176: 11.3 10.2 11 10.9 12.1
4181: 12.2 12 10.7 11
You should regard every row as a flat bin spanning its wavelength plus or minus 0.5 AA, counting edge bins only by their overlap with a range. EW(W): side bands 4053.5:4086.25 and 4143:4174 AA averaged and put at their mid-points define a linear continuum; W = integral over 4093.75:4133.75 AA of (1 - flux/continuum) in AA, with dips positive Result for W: 2.2 AA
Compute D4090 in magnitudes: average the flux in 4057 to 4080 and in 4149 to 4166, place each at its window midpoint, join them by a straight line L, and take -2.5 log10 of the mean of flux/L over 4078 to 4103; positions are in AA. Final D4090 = 0.08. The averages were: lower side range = 10.9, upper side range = 11.2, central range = 10.2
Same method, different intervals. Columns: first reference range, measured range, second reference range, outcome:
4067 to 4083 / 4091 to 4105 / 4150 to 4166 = 0.18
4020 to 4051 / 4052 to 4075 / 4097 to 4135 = -0.02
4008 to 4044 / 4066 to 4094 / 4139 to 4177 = 0.02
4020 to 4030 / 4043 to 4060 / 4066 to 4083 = 0.04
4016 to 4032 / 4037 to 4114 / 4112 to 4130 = 0.06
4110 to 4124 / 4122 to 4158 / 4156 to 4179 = 0.01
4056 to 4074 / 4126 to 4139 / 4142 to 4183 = 0.02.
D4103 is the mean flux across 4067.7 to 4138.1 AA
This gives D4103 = 10.6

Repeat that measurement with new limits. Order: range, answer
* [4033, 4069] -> 10.8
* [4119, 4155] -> 11.2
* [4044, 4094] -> 10.9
